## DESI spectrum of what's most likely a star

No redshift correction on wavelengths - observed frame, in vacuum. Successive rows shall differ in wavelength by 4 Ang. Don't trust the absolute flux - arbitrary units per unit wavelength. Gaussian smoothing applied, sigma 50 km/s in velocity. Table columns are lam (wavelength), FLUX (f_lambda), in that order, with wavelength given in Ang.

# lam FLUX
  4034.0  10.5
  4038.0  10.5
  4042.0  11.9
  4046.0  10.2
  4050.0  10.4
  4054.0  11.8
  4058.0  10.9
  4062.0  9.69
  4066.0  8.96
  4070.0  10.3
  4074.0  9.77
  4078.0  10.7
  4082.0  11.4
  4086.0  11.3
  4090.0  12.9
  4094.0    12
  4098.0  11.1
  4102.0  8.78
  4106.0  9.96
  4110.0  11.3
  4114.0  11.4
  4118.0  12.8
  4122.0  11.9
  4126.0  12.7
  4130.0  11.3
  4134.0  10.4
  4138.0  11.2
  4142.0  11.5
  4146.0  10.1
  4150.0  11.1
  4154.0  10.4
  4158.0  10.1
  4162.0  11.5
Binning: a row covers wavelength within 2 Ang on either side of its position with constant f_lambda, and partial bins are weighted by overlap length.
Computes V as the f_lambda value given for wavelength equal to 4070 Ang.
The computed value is 10.3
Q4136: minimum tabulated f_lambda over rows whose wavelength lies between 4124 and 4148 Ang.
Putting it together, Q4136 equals 10.1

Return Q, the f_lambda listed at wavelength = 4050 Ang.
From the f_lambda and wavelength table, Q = 10.4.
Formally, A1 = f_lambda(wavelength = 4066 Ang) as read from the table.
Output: 8.96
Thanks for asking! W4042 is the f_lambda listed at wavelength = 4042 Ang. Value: 11.9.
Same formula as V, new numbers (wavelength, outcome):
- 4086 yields 11.3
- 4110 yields 11.3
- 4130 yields 11.3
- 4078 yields 10.7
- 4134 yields 10.4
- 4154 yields 10.4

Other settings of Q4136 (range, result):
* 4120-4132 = 11.3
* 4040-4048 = 10.2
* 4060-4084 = 8.96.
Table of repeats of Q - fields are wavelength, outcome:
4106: 9.96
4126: 12.7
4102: 8.78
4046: 10.2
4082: 11.4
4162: 11.5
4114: 11.4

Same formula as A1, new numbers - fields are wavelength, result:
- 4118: 12.8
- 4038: 10.5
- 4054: 11.8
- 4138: 11.2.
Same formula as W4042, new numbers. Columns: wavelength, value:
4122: 11.9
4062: 9.69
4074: 9.77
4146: 10.1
